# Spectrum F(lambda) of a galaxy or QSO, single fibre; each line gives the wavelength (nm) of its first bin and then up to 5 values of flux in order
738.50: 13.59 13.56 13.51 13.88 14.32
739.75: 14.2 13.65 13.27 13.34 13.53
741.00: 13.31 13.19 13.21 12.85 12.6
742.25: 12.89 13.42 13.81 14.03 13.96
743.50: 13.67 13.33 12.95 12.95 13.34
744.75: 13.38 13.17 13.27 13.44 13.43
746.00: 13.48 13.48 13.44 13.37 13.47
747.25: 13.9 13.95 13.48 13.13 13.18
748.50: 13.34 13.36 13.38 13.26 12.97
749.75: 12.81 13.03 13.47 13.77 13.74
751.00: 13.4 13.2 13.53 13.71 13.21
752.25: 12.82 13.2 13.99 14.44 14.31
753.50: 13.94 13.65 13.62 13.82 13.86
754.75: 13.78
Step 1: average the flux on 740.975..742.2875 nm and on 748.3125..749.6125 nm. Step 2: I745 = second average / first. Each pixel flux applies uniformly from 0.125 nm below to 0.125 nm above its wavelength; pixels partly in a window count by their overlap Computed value 1.0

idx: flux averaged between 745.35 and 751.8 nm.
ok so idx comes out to 13.4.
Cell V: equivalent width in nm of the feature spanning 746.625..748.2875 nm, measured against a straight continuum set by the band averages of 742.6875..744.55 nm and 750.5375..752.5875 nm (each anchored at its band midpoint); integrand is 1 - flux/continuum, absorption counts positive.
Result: -0.01 nm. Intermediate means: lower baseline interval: 13.5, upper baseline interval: 13.4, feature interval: 13.5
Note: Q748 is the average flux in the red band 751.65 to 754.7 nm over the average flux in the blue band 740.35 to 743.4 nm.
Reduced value 1.03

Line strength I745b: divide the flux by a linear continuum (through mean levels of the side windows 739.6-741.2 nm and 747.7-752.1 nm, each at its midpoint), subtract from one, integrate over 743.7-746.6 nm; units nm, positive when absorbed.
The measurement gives 0.03 nm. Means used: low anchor 13.5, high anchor 13.3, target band 13.3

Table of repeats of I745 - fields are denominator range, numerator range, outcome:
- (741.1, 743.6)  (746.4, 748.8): 1.01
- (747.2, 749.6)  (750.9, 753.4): 1.02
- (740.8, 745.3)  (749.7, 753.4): 1.02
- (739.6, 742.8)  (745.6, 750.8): 1.01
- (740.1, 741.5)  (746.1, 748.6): 1.01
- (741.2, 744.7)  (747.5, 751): 1.00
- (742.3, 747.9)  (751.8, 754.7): 1.02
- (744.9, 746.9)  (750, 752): 1.01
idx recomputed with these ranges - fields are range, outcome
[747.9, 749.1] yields 13.3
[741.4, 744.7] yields 13.3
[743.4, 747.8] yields 13.4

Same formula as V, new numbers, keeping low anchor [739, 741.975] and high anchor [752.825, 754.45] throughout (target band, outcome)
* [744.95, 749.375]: 0.10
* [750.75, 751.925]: 0.03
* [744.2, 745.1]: 0.03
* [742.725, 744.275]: 0.01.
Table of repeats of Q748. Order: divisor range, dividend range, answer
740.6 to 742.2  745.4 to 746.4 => 1.03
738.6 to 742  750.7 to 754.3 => 1.01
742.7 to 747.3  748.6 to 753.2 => 1.00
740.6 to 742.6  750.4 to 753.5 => 1.04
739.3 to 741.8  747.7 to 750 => 0.98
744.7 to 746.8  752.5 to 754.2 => 1.04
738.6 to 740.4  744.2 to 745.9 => 0.97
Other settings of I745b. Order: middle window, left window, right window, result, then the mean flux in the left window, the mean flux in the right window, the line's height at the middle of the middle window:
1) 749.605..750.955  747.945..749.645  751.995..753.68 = 0.01 nm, 13.2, 13.7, 13.4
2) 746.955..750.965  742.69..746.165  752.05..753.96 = 0.06 nm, 13.4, 13.7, 13.6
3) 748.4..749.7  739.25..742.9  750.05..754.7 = 0.03 nm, 13.4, 13.6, 13.6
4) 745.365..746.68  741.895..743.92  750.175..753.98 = 0.01 nm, 13.5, 13.6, 13.5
